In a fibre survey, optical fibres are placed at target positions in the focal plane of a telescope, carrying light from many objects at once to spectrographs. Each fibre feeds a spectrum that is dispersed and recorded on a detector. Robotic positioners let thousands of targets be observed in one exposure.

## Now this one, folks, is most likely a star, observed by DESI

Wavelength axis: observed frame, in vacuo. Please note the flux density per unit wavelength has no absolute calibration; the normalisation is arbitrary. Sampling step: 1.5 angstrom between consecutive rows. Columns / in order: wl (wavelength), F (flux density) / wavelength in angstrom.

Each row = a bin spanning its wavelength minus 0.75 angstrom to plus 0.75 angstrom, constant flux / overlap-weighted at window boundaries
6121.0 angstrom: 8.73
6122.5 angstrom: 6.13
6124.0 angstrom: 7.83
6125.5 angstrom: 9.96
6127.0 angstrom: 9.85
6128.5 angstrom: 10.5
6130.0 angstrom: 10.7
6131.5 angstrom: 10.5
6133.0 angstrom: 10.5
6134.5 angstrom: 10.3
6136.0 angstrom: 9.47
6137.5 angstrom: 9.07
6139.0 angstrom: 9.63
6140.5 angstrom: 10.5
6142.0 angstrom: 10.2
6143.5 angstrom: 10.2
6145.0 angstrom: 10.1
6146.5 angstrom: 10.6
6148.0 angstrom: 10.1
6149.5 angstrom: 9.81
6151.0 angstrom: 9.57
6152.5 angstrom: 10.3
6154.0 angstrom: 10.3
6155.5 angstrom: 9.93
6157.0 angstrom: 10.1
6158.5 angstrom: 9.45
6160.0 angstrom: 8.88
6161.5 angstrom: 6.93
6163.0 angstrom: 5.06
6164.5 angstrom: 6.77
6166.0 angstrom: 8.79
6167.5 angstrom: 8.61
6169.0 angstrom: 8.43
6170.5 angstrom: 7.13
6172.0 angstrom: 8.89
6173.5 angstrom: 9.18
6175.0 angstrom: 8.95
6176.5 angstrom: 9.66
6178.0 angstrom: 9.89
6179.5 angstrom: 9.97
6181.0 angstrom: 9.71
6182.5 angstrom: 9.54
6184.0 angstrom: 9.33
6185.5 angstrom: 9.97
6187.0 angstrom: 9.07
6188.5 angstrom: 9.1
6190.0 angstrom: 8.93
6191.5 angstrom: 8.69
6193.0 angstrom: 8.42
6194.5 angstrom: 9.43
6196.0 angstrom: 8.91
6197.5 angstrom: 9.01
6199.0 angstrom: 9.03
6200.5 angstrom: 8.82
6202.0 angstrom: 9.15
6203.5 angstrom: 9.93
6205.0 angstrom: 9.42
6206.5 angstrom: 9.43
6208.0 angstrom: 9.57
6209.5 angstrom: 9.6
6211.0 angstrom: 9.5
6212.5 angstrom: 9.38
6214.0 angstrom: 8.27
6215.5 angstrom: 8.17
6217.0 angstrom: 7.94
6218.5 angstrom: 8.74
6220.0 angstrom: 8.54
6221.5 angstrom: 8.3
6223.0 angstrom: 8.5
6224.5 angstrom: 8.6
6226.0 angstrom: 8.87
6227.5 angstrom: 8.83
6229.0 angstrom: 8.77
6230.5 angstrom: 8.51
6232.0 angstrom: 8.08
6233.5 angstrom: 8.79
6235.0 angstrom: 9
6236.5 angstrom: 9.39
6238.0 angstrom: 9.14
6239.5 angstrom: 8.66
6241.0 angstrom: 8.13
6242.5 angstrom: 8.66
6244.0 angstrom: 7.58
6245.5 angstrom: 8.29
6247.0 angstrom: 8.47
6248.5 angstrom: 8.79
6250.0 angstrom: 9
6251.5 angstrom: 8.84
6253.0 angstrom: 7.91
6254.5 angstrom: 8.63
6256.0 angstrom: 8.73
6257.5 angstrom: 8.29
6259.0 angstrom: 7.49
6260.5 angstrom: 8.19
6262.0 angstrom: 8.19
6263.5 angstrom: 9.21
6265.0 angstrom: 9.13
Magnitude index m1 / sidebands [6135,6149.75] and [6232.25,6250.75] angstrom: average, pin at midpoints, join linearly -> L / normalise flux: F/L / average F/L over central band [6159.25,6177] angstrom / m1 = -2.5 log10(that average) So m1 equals 0.19 mag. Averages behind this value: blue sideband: 9.98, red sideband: 8.64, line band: 8.08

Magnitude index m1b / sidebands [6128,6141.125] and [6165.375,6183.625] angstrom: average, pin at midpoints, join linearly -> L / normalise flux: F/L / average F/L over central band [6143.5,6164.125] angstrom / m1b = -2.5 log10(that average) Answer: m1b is 0.04 mag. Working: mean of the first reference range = 10.1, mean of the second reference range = 9.07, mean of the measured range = 9.3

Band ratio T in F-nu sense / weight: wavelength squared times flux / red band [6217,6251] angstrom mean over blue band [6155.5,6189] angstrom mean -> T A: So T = 1.00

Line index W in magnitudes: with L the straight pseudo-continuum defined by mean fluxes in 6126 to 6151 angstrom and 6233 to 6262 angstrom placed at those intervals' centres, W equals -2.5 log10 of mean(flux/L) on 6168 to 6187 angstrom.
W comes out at 0.04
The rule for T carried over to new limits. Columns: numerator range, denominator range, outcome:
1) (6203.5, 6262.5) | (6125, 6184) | 0.94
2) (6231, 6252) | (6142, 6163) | 0.93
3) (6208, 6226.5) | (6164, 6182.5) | 1.00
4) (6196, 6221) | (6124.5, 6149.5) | 0.91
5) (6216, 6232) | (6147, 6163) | 0.93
